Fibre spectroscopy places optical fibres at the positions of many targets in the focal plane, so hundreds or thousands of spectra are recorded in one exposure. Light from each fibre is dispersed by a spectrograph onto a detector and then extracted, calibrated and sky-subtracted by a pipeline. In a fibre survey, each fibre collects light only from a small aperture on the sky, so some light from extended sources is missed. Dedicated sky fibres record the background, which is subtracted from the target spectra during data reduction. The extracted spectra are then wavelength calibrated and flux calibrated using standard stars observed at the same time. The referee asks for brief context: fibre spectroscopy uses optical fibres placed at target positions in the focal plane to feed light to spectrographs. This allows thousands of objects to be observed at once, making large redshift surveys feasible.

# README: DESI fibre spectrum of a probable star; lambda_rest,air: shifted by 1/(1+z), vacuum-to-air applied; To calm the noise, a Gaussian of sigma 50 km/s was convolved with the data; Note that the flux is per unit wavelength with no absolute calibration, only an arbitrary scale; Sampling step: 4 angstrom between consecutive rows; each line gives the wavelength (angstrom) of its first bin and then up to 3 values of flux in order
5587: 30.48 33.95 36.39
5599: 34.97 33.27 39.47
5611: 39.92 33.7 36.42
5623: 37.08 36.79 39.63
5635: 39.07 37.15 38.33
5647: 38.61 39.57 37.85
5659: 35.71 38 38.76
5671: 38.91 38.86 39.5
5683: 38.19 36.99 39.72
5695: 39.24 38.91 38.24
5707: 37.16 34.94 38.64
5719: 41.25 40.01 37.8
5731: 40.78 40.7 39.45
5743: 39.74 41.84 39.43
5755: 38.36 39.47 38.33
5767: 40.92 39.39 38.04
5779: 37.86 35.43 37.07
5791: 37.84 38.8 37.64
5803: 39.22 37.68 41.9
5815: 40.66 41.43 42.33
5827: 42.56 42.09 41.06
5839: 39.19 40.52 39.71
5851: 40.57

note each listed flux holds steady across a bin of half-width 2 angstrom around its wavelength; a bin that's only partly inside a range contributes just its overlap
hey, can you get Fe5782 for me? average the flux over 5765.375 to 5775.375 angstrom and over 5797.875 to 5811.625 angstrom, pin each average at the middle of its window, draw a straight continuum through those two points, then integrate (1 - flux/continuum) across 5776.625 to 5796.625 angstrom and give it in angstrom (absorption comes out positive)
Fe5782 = 0.97 angstrom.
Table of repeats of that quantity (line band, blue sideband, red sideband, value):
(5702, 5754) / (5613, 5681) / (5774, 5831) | -0.82 angstrom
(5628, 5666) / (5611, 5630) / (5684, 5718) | -1.13 angstrom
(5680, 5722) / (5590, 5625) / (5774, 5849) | -0.74 angstrom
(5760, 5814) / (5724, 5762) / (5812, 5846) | 2.59 angstrom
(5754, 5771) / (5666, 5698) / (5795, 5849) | 0.16 angstrom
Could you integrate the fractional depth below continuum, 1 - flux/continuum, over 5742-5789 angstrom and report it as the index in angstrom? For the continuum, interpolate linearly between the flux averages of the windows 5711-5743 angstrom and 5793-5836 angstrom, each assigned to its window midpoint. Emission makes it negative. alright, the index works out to 1.3 angstrom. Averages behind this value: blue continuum 39.5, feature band 38.8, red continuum 40.5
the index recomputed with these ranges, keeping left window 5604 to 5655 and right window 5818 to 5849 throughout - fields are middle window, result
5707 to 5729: 0.49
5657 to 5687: 0.28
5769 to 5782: 0.64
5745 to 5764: 0.15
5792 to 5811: 0.90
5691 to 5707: 0.11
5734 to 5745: -0.08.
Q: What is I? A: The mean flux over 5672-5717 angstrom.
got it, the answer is 38.2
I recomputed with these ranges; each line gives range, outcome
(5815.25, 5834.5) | 41.9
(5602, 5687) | 37.9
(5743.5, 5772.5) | 39.7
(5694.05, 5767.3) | 39.2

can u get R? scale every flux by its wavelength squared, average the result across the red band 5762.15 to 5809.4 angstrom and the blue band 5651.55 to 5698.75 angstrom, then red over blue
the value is 1.03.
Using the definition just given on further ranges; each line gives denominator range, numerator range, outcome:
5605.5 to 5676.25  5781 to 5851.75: 1.11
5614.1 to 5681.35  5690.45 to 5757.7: 1.06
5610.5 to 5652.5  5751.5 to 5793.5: 1.07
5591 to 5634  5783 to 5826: 1.15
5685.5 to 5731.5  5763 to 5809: 1.02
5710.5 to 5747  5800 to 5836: 1.07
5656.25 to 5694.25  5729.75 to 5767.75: 1.07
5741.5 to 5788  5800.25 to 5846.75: 1.07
